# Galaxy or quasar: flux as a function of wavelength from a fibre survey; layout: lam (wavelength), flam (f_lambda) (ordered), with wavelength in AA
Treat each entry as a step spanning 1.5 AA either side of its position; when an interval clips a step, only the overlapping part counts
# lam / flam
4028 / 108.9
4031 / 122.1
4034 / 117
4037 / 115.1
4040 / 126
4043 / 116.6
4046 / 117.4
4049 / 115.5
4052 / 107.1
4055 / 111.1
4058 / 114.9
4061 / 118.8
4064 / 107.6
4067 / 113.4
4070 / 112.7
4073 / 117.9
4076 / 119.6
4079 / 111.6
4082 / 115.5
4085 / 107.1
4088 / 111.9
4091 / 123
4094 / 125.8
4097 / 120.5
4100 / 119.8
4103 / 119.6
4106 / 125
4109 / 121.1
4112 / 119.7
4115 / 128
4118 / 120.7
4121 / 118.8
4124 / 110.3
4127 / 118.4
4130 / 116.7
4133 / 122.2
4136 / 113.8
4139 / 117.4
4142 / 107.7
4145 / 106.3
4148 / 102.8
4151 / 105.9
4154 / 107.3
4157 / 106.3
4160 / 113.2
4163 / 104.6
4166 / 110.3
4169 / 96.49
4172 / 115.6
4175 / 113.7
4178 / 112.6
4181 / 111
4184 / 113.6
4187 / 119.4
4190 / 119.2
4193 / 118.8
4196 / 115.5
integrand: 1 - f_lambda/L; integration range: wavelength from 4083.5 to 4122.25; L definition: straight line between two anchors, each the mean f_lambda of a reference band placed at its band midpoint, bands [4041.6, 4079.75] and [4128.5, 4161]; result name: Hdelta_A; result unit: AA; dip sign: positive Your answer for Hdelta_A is -2.6 AA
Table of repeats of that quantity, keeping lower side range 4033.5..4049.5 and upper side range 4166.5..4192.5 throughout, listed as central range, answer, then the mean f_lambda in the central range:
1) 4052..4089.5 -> 1.21 AA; 113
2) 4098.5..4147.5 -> -1.07 AA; 118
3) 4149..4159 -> 0.63 AA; 107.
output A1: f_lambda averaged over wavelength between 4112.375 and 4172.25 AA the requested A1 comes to 112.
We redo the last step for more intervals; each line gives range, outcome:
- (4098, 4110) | 121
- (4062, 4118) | 118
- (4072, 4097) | 117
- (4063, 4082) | 114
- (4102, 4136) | 120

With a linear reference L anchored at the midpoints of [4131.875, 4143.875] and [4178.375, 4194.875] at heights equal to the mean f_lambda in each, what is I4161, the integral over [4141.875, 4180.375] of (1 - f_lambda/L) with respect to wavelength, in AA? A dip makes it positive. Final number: 2.5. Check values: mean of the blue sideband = 115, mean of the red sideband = 116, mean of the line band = 108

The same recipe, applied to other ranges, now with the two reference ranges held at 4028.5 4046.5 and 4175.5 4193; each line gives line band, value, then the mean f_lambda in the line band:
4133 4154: 1.2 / 110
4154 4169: 1.1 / 107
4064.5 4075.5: 0.3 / 114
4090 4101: -0.5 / 122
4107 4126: -0.5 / 120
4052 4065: 0.6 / 113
